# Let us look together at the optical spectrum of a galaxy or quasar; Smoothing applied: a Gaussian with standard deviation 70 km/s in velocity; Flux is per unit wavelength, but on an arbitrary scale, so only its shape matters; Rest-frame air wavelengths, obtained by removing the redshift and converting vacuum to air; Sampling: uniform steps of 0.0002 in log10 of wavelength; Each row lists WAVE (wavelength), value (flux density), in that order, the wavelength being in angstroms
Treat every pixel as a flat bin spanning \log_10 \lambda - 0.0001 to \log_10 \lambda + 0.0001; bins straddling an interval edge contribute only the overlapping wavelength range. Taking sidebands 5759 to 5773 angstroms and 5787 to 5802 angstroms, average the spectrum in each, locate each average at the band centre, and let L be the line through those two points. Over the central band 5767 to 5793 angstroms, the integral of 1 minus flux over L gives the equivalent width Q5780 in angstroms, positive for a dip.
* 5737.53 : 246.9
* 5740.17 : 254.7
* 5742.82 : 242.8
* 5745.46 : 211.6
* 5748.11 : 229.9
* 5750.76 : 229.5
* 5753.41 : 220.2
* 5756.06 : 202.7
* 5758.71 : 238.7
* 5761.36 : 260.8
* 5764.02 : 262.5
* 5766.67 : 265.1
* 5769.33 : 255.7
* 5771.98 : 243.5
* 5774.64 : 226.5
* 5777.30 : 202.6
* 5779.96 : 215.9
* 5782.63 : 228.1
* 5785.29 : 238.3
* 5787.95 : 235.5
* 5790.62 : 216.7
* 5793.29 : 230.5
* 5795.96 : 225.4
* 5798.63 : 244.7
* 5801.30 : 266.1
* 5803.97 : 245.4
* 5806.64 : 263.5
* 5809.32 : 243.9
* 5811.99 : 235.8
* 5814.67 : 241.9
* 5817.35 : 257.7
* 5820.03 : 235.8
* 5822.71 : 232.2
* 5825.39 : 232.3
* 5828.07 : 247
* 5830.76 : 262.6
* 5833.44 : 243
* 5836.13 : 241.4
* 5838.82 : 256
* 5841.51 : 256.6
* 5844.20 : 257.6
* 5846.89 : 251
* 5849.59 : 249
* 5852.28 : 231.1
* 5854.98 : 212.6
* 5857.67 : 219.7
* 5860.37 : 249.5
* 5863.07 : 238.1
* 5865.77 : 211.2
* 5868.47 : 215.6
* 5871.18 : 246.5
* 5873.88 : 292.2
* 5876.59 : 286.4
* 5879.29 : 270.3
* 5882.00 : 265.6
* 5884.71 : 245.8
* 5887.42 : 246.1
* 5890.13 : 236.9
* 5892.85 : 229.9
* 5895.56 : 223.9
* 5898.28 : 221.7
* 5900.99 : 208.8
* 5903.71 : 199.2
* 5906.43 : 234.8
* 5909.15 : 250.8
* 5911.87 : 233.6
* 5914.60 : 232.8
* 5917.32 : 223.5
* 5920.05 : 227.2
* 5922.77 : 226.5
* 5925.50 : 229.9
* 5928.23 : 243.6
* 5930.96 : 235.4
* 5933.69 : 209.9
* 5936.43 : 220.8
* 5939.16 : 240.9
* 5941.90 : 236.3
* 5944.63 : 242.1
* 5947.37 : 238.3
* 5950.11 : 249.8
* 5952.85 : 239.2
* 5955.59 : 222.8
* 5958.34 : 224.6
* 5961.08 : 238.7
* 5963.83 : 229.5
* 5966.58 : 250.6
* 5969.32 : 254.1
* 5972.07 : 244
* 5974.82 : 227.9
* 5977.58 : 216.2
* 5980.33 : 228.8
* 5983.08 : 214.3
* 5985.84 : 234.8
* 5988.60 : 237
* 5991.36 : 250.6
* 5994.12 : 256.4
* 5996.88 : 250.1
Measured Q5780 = 1.6 angstroms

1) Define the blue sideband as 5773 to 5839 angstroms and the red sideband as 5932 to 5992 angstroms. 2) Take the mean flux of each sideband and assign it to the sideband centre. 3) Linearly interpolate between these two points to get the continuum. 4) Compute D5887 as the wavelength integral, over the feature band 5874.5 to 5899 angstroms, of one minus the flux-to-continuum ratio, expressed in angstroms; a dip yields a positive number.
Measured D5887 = -1.4 angstroms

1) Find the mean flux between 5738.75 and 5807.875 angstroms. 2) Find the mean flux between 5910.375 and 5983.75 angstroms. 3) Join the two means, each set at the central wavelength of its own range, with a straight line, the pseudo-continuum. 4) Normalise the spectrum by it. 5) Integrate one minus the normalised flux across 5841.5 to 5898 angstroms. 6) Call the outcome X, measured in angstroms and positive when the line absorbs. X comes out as -2.2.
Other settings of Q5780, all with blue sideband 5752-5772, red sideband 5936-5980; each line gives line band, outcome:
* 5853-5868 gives 0.88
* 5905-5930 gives 0.44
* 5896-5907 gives 1.06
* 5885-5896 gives 0.12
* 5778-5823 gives 0.72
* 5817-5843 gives -0.54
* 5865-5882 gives -1.19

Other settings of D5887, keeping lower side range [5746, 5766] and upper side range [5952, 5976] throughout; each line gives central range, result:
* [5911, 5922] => 0.35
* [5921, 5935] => 0.44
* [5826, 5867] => -1.02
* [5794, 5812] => -0.86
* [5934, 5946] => 0.19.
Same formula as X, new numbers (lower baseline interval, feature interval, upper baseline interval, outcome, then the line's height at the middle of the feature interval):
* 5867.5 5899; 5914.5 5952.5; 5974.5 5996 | 1.38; 242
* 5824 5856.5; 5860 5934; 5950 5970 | 1.29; 241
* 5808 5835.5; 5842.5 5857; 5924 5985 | 0.09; 241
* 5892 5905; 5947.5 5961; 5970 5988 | -0.59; 225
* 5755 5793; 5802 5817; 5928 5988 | -0.81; 235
